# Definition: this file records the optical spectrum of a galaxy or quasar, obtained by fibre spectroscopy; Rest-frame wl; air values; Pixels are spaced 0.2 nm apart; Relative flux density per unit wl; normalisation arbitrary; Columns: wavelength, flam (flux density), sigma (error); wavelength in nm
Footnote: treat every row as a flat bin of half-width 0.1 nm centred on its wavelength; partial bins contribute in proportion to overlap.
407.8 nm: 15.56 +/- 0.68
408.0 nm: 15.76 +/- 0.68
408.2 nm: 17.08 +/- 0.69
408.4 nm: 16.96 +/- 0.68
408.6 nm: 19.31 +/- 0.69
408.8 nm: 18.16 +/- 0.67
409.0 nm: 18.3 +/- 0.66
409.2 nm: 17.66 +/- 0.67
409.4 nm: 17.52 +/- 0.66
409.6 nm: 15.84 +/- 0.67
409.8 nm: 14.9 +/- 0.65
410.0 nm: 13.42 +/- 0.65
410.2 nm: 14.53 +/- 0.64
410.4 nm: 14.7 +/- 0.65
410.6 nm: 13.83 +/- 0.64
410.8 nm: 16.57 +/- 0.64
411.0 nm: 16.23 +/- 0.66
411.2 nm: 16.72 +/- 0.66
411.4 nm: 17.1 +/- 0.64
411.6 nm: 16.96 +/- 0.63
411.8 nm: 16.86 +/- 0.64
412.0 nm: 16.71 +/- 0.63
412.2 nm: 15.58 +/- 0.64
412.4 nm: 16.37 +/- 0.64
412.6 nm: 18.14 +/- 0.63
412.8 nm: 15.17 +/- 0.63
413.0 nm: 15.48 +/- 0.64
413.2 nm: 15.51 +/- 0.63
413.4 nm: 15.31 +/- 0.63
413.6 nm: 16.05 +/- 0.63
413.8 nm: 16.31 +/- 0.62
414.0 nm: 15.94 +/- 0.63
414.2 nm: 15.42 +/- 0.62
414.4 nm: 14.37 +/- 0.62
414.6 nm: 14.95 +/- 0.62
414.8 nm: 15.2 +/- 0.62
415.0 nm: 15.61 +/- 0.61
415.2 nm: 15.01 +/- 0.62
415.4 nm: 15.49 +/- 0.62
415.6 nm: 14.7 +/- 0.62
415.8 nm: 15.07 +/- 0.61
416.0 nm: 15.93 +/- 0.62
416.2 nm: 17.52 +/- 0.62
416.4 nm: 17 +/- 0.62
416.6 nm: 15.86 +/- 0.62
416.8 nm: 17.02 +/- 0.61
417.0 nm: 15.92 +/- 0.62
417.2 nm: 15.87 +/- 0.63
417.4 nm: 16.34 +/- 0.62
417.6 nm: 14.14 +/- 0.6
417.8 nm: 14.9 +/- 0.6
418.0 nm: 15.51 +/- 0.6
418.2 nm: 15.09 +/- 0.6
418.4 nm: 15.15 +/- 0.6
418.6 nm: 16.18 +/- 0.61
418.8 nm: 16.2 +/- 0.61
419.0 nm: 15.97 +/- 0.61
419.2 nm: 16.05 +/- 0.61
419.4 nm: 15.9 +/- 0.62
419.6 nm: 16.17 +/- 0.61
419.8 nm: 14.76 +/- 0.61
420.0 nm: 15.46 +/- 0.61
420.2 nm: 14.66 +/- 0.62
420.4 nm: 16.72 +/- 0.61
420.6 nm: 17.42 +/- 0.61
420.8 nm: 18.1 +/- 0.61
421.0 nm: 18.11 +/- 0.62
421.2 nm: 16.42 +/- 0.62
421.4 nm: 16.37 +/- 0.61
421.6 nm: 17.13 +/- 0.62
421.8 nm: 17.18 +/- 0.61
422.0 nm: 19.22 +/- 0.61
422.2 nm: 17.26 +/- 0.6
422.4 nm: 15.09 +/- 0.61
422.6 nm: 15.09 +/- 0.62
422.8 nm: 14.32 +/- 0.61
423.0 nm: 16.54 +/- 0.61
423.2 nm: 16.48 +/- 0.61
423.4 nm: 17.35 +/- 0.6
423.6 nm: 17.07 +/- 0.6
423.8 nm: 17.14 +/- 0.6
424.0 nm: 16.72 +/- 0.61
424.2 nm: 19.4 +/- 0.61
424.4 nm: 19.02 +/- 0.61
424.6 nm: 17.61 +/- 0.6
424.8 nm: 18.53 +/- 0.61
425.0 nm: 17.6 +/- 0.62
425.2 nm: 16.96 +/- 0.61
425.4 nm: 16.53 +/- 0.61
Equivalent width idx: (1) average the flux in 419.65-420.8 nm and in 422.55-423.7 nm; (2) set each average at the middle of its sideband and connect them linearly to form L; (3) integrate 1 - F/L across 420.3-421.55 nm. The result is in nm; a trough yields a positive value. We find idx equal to -0.09 nm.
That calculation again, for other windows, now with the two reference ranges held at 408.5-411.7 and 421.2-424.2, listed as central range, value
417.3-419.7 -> 0.14 nm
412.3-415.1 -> 0.13 nm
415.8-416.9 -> 0.00 nm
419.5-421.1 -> 0.02 nm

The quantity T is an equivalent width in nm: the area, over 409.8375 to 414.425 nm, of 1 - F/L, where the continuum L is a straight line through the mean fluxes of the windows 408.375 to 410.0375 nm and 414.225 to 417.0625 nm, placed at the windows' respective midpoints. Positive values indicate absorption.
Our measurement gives 0.17 nm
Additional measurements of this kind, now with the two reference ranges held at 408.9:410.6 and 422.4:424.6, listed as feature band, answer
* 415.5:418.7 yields 0.113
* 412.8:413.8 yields 0.026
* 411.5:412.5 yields -0.036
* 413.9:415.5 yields 0.089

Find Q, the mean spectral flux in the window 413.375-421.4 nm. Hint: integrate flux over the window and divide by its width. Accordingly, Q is 15.9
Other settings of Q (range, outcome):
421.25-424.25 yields 16.8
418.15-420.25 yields 15.6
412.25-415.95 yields 15.6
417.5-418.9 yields 15.3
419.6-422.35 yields 16.8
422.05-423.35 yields 16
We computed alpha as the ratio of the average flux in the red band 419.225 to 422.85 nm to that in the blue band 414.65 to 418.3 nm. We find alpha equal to 1.05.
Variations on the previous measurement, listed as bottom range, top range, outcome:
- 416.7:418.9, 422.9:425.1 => 1.12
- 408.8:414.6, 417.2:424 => 1.01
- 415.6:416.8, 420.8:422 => 1.07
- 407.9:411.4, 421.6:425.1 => 1.05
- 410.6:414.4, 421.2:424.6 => 1.05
